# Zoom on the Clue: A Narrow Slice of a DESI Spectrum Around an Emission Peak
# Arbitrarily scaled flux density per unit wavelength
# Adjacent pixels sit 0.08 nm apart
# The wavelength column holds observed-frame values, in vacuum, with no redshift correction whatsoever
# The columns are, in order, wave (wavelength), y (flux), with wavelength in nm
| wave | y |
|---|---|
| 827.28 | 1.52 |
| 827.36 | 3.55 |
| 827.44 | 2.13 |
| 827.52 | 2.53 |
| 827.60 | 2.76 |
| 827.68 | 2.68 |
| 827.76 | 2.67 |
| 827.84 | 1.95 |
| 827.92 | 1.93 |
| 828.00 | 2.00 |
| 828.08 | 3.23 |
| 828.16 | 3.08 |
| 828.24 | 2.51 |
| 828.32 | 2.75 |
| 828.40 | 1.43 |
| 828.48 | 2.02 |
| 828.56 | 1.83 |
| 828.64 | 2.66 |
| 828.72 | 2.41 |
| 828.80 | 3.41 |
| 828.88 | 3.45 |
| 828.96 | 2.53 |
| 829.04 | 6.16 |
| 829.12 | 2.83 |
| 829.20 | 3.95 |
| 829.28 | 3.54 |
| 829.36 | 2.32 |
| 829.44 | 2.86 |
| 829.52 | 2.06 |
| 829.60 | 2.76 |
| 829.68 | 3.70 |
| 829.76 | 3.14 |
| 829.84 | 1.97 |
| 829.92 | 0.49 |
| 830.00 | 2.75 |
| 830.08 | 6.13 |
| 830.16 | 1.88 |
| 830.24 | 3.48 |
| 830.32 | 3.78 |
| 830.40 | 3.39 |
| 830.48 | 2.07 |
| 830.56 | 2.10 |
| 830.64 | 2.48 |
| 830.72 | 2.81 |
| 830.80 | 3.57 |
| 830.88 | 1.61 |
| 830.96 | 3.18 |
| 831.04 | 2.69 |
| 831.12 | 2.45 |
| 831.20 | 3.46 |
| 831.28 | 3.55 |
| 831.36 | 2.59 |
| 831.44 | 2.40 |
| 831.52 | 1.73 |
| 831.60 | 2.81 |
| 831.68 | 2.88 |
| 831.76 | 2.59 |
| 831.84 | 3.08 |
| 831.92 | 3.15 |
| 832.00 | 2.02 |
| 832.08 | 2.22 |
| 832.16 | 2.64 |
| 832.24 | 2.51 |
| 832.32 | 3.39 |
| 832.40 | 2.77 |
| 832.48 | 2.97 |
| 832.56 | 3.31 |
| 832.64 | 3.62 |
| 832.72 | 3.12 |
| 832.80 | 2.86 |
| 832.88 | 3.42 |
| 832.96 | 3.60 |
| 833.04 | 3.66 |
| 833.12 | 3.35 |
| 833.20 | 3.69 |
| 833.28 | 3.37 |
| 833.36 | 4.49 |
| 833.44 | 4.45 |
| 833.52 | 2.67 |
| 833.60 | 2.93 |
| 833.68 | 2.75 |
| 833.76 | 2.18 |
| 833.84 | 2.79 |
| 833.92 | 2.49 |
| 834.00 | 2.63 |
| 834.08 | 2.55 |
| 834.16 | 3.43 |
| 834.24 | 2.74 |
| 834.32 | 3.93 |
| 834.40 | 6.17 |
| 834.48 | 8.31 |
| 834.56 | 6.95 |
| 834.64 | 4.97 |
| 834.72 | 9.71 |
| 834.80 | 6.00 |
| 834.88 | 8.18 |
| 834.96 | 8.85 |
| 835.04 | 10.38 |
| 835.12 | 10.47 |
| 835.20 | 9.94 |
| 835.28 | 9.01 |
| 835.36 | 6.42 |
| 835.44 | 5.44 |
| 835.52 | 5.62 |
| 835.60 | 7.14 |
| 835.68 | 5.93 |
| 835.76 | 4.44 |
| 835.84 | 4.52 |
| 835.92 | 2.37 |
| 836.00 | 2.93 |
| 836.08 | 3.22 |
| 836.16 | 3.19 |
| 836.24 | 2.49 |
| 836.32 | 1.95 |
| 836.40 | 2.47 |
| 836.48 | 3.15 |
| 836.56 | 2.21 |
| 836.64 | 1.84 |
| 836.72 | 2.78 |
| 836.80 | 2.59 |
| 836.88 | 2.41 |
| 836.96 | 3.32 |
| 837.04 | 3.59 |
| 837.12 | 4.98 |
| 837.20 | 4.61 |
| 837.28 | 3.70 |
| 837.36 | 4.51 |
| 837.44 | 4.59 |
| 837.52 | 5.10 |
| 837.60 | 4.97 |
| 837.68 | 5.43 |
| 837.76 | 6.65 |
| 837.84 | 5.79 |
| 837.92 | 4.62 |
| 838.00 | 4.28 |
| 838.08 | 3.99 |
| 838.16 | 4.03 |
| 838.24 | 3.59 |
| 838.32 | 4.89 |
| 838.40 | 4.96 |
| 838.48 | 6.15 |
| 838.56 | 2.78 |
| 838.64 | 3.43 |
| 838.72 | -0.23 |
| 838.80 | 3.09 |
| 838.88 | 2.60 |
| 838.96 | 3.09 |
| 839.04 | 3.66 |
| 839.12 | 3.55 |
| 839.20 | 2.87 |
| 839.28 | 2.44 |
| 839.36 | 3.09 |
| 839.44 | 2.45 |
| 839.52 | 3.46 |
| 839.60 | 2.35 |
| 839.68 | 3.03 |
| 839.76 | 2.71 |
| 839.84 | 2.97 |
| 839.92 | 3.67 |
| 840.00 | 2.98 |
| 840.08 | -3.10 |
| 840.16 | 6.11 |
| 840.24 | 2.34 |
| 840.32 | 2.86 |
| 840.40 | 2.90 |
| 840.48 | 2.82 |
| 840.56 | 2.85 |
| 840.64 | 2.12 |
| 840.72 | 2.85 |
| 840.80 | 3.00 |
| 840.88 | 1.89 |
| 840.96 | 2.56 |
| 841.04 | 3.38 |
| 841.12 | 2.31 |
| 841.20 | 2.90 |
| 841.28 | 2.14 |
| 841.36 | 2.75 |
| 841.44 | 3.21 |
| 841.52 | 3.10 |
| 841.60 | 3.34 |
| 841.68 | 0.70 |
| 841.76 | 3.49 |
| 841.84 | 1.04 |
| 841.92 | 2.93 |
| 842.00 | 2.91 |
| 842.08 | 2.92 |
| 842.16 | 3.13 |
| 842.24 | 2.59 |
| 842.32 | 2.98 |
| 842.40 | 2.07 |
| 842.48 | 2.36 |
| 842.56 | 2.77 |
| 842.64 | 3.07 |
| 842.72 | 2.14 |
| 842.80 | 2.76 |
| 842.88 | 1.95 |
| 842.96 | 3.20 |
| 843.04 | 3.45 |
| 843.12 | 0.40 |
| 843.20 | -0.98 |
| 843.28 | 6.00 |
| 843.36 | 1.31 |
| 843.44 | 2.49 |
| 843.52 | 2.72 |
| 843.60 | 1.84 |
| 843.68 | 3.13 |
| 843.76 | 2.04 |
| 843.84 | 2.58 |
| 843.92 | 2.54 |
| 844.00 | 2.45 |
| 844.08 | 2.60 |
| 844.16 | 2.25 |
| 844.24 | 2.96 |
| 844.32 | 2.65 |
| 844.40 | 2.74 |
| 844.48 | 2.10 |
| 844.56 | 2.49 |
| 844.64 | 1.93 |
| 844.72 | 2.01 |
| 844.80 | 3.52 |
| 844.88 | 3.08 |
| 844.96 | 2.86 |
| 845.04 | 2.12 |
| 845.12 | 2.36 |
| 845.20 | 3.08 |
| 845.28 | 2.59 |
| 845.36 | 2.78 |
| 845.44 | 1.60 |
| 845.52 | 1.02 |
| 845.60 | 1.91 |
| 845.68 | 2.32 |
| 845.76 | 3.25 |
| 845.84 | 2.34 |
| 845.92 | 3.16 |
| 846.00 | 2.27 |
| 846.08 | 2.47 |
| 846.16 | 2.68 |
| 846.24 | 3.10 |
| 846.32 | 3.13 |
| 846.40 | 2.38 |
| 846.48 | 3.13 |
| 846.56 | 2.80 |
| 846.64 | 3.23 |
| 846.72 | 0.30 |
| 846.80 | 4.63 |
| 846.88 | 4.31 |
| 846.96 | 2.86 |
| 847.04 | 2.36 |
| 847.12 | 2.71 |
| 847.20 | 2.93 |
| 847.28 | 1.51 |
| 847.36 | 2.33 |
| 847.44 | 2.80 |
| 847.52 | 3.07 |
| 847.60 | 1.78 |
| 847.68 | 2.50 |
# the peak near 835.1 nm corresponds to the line Halpha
